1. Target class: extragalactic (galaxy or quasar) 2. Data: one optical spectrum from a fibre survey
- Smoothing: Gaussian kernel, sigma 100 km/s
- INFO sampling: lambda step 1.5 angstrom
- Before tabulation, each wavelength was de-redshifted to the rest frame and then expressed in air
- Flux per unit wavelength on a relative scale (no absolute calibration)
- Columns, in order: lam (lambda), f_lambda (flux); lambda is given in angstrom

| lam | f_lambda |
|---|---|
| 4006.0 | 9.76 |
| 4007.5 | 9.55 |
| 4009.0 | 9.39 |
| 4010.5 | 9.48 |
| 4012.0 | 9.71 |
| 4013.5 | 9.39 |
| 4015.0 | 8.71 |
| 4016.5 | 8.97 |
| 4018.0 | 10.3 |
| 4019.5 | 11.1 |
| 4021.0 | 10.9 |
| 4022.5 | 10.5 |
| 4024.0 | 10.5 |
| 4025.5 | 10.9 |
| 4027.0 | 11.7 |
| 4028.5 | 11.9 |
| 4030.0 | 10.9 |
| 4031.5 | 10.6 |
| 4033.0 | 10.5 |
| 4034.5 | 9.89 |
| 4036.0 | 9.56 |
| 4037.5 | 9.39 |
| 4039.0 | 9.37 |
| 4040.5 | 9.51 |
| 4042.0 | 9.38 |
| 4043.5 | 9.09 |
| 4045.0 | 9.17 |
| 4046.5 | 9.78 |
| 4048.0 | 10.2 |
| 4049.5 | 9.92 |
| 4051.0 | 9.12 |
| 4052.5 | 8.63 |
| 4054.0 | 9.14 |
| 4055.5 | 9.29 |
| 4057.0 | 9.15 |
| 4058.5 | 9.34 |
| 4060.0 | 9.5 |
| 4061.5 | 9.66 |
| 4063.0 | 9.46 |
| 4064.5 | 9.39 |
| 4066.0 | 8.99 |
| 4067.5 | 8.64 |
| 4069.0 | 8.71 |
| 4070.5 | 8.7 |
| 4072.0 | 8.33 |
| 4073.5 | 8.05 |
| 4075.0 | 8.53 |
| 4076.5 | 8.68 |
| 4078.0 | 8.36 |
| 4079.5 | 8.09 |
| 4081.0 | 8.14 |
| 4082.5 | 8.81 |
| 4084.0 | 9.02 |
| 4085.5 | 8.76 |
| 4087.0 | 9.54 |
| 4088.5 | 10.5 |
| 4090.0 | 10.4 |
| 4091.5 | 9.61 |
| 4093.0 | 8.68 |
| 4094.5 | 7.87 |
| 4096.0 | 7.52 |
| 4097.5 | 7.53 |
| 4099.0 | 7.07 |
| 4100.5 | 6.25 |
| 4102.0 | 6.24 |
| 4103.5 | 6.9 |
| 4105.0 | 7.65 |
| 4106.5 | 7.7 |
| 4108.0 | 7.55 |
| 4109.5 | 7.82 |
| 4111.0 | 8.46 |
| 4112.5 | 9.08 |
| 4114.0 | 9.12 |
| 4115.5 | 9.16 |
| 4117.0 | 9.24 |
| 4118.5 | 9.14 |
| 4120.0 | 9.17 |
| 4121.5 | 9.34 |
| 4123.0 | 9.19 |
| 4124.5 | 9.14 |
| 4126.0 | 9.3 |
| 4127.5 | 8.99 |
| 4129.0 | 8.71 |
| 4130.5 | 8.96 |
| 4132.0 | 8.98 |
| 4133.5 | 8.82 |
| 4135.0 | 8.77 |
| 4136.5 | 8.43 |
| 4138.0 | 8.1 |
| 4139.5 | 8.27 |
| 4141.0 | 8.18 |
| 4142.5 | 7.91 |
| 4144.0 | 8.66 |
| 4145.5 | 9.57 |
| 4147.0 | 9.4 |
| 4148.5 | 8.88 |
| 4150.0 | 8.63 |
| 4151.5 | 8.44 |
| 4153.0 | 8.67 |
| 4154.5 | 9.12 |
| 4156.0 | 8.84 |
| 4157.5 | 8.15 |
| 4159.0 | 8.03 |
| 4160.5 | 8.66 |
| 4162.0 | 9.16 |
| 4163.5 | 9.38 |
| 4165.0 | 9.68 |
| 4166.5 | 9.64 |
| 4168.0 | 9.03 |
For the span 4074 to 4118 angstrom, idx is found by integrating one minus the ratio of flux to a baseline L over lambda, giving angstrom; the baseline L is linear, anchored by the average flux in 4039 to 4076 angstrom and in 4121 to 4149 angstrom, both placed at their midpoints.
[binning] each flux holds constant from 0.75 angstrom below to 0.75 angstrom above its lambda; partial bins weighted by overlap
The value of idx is 3.1 angstrom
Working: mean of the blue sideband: 9.15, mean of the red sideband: 8.82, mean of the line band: 8.36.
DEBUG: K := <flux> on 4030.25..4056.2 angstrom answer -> 9.59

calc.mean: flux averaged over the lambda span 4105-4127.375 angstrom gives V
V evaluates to 8.78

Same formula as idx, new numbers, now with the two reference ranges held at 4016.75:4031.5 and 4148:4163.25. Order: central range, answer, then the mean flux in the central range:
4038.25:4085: 5.6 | 9.04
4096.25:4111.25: 3.5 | 7.29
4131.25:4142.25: 0.6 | 8.48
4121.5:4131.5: 0.1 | 9.07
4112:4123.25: 0.2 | 9.18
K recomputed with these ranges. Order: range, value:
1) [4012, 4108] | 9.17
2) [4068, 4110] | 8.26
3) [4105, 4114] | 8.17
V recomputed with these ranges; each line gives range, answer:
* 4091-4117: 7.92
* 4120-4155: 8.81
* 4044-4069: 9.31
